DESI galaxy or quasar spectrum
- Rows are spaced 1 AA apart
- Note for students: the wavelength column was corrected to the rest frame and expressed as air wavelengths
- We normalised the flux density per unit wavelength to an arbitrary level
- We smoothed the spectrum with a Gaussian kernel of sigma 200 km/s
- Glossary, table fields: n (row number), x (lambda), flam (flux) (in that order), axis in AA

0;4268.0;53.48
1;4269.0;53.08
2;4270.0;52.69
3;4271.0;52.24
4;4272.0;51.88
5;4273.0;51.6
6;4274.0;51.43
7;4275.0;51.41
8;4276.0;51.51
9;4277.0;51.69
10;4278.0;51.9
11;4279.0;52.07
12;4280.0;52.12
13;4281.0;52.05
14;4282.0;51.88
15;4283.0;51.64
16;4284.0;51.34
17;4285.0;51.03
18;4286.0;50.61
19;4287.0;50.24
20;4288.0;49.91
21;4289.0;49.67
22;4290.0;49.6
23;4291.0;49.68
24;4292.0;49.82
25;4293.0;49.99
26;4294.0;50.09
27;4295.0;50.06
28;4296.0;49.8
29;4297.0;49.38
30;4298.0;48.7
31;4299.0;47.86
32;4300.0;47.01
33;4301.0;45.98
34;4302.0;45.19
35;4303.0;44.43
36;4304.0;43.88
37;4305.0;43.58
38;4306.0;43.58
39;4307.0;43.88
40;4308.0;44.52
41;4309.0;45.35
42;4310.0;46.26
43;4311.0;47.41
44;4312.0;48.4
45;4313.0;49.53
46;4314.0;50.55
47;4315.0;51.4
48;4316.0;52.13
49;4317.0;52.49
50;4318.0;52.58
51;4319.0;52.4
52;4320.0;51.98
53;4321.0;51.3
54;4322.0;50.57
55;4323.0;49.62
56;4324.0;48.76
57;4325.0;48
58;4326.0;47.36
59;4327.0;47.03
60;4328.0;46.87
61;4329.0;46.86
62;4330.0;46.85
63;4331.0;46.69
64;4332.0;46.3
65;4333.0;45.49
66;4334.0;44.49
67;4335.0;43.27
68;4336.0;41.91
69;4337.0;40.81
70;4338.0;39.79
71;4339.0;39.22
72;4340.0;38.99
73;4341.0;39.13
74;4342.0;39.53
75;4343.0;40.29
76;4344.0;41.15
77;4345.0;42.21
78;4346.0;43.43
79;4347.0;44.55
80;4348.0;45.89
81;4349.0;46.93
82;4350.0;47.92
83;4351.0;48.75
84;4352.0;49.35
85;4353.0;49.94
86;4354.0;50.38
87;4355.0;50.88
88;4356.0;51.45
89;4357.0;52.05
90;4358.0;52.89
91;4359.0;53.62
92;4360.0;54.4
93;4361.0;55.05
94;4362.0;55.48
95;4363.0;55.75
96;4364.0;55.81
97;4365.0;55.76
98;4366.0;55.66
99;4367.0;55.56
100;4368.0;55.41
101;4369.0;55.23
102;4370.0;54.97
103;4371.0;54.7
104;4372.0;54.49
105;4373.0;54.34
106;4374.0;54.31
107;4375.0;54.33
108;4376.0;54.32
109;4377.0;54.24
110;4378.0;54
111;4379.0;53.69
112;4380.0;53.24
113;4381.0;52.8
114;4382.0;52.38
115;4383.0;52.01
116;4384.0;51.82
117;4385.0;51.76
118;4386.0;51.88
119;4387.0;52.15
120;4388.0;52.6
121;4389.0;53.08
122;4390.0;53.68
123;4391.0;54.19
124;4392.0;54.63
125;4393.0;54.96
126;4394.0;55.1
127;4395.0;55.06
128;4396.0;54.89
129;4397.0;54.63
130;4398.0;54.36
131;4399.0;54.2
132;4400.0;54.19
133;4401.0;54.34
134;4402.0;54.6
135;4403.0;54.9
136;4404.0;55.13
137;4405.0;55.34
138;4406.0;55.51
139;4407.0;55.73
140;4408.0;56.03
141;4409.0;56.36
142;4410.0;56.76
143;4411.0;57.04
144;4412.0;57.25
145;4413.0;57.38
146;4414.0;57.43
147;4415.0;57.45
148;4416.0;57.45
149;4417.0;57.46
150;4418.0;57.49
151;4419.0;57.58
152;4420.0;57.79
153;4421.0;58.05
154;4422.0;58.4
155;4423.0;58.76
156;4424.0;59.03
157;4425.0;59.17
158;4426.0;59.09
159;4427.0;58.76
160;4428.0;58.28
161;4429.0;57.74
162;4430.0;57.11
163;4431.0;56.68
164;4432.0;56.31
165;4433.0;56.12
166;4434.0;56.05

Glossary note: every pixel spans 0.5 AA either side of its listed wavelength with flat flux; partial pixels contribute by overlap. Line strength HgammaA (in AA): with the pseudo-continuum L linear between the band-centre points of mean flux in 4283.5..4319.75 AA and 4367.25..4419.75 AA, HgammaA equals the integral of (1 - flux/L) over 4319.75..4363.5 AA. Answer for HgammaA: 3.6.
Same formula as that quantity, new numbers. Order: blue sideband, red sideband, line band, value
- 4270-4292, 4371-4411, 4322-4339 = 2.3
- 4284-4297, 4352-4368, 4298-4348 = 5.5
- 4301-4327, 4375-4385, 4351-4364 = -0.3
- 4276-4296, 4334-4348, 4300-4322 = -0.7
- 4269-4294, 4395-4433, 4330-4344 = 3.0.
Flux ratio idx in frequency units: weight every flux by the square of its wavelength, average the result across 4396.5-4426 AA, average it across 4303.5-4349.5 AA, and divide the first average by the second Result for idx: 1.28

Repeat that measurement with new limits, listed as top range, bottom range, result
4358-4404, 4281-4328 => 1.15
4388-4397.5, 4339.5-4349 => 1.32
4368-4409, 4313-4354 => 1.20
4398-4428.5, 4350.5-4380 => 1.08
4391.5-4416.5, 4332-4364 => 1.22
